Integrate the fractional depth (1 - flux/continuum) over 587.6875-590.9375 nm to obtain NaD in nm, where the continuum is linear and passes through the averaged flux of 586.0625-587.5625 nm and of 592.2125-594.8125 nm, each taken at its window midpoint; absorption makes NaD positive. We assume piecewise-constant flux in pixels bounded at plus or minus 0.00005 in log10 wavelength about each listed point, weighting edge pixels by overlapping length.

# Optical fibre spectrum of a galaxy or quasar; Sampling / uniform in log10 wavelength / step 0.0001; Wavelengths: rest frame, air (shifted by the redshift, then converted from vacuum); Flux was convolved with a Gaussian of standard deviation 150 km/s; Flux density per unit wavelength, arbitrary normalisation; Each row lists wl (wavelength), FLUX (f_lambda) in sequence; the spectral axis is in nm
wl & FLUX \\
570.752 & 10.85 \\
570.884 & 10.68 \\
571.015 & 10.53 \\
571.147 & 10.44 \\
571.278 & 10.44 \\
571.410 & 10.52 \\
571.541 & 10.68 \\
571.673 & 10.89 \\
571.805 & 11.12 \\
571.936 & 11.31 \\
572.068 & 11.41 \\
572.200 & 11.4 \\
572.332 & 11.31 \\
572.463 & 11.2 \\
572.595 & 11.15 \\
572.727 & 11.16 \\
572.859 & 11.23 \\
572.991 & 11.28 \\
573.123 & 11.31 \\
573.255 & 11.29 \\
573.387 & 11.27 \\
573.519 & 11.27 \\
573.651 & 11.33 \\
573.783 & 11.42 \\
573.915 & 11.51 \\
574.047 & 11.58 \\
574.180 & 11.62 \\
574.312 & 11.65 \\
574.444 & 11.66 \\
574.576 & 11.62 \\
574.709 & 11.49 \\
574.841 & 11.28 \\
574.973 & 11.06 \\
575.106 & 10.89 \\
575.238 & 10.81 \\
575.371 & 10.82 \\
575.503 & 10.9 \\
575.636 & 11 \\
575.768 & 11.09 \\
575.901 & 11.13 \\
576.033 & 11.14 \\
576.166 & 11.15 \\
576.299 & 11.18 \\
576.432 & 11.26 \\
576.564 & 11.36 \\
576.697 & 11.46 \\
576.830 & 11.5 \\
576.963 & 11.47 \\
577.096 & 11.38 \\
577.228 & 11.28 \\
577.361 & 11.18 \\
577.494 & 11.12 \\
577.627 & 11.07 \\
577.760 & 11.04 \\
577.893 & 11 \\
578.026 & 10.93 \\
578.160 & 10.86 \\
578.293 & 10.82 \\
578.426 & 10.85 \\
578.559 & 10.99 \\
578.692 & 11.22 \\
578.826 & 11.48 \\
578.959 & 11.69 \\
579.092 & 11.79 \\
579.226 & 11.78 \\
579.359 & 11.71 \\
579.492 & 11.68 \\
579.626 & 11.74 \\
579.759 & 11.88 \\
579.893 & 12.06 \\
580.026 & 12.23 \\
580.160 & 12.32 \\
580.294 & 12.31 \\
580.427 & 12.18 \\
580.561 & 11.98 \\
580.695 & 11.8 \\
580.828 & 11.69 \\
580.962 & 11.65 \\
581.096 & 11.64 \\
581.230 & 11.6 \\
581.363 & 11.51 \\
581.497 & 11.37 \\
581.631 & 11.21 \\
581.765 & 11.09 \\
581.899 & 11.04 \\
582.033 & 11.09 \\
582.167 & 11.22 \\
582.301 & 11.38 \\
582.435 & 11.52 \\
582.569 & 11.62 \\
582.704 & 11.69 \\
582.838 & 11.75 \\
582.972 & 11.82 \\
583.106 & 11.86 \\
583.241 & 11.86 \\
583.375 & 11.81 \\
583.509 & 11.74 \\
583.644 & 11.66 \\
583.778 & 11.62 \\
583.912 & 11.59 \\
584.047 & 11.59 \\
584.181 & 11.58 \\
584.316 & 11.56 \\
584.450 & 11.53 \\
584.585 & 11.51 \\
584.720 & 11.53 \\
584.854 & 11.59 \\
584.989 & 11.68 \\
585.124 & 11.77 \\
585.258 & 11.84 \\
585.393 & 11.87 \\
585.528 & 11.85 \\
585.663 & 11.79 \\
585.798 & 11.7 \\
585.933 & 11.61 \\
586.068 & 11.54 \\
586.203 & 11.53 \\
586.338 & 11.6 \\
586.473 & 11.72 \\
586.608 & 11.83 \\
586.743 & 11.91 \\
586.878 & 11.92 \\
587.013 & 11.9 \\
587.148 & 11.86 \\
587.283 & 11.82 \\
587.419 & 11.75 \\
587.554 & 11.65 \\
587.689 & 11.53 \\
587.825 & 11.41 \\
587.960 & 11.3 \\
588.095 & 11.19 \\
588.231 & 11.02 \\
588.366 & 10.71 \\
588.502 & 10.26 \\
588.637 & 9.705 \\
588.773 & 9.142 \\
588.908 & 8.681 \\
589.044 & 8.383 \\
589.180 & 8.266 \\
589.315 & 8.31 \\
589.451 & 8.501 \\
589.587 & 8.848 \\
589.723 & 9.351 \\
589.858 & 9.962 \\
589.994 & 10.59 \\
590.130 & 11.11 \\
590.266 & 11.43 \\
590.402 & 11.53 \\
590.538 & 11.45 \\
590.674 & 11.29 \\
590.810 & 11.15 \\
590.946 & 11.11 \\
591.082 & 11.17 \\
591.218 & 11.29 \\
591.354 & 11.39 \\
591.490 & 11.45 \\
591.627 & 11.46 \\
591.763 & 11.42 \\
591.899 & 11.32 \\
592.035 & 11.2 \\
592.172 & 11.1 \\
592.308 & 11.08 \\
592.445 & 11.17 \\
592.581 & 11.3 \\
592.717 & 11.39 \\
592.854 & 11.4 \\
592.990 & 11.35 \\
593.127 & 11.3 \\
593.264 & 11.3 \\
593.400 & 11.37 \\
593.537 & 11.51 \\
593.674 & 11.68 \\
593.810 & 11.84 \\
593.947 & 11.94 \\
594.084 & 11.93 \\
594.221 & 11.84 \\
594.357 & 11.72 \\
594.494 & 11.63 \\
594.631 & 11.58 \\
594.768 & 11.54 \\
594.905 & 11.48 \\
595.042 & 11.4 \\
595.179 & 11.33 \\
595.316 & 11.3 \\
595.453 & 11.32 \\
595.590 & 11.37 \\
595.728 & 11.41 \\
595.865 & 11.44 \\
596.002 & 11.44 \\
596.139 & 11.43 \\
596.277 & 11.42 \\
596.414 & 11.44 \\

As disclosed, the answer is 0.41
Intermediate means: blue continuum 11.8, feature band 10.2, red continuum 11.5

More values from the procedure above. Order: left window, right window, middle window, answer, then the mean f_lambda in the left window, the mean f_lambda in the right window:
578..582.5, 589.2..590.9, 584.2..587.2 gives -0.25 nm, 11.5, 10.2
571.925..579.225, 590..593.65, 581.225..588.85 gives -0.13 nm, 11.3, 11.3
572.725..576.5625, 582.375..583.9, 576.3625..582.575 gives 0.03 nm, 11.3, 11.7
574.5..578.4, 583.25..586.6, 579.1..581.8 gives -0.09 nm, 11.1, 11.7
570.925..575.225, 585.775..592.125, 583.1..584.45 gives -0.09 nm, 11.2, 10.9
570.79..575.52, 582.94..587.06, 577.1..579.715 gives 0.03 nm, 11.2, 11.7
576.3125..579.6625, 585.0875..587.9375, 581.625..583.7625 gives 0.00 nm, 11.3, 11.7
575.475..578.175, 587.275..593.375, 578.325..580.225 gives -0.10 nm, 11.2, 10.7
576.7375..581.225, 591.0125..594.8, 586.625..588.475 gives -0.01 nm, 11.5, 11.5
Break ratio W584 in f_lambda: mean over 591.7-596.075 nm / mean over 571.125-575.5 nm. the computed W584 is 1.02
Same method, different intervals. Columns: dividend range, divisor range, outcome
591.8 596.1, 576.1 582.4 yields 1.00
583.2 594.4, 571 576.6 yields 1.00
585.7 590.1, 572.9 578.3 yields 0.95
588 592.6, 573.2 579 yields 0.94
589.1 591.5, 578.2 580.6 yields 0.89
